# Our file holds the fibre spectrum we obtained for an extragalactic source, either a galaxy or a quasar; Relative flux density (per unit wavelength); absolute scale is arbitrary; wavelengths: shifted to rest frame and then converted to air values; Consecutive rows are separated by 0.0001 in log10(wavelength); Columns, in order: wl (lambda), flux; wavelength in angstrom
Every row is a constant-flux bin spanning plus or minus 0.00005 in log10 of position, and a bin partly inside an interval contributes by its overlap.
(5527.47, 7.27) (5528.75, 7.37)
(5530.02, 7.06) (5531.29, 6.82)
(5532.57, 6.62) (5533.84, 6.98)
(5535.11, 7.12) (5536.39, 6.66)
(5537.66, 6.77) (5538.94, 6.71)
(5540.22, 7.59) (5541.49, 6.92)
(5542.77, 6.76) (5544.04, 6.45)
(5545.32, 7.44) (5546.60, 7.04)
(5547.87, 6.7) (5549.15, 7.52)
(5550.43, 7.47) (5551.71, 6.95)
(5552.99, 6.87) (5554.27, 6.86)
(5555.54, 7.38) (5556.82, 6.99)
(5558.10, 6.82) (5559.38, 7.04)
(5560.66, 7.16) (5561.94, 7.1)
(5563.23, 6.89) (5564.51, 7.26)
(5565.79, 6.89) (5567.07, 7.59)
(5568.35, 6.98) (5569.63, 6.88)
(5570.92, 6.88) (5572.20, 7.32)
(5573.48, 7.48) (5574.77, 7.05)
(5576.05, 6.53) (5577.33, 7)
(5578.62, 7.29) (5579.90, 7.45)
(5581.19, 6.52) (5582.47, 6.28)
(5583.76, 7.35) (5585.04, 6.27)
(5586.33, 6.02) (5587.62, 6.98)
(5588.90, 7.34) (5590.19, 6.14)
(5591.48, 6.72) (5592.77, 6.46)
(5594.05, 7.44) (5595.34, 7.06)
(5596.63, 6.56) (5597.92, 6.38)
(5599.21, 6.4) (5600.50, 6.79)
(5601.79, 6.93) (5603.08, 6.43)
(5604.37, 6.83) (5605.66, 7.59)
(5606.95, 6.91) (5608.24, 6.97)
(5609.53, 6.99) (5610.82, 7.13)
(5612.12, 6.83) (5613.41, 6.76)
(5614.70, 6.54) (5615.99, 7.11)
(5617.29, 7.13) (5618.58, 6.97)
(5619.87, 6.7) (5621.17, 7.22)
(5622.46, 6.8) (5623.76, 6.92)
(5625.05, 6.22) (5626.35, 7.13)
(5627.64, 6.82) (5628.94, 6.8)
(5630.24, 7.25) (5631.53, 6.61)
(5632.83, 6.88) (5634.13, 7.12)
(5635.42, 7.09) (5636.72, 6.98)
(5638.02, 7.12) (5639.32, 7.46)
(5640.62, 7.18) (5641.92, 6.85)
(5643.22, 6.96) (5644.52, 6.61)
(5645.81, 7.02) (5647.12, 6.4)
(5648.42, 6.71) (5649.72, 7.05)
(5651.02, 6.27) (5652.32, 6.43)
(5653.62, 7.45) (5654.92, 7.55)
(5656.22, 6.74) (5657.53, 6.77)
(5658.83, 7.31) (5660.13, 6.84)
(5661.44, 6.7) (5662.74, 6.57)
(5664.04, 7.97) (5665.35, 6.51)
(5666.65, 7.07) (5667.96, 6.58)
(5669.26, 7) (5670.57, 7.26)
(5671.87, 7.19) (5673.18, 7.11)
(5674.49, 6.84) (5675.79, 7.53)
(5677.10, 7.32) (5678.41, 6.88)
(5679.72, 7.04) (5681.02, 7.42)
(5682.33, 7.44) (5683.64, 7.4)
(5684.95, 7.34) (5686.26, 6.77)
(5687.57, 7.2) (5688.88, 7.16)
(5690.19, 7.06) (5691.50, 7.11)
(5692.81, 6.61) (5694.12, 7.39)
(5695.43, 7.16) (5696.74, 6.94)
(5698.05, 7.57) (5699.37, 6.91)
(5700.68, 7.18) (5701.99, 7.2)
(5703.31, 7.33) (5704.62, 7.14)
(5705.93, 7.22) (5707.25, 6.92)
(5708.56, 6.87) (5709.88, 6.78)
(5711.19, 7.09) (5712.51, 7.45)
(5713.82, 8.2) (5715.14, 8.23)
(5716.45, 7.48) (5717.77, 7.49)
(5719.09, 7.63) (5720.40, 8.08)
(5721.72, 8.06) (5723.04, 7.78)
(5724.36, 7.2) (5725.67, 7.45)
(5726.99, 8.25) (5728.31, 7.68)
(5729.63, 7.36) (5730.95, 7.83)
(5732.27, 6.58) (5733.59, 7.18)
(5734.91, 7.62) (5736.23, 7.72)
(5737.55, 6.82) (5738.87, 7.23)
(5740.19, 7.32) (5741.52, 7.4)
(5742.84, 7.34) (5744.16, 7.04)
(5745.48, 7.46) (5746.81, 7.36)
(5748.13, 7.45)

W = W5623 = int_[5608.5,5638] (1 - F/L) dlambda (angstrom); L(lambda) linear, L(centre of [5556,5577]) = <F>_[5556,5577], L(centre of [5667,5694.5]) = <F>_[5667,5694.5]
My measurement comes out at 0.73 angstrom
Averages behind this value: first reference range 7.06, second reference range 7.12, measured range 6.91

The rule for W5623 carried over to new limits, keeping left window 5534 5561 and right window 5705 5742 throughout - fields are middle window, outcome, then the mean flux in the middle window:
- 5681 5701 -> 0.59 angstrom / 7.16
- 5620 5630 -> 0.49 angstrom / 6.85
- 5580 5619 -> 1.85 angstrom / 6.8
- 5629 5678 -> 2.03 angstrom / 6.98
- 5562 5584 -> 0.13 angstrom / 7.03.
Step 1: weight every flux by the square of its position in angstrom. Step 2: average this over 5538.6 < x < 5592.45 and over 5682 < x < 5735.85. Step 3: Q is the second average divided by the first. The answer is 1.11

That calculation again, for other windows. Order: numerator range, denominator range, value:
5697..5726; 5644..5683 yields 1.08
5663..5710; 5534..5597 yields 1.07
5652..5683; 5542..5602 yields 1.06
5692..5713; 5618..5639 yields 1.05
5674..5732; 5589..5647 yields 1.10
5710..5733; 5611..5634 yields 1.15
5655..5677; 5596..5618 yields 1.05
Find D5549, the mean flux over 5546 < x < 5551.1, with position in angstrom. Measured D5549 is 7.18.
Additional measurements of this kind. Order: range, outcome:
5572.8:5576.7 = 7.03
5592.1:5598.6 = 6.78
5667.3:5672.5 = 7.01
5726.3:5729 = 7.94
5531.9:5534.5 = 6.81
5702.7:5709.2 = 7.1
